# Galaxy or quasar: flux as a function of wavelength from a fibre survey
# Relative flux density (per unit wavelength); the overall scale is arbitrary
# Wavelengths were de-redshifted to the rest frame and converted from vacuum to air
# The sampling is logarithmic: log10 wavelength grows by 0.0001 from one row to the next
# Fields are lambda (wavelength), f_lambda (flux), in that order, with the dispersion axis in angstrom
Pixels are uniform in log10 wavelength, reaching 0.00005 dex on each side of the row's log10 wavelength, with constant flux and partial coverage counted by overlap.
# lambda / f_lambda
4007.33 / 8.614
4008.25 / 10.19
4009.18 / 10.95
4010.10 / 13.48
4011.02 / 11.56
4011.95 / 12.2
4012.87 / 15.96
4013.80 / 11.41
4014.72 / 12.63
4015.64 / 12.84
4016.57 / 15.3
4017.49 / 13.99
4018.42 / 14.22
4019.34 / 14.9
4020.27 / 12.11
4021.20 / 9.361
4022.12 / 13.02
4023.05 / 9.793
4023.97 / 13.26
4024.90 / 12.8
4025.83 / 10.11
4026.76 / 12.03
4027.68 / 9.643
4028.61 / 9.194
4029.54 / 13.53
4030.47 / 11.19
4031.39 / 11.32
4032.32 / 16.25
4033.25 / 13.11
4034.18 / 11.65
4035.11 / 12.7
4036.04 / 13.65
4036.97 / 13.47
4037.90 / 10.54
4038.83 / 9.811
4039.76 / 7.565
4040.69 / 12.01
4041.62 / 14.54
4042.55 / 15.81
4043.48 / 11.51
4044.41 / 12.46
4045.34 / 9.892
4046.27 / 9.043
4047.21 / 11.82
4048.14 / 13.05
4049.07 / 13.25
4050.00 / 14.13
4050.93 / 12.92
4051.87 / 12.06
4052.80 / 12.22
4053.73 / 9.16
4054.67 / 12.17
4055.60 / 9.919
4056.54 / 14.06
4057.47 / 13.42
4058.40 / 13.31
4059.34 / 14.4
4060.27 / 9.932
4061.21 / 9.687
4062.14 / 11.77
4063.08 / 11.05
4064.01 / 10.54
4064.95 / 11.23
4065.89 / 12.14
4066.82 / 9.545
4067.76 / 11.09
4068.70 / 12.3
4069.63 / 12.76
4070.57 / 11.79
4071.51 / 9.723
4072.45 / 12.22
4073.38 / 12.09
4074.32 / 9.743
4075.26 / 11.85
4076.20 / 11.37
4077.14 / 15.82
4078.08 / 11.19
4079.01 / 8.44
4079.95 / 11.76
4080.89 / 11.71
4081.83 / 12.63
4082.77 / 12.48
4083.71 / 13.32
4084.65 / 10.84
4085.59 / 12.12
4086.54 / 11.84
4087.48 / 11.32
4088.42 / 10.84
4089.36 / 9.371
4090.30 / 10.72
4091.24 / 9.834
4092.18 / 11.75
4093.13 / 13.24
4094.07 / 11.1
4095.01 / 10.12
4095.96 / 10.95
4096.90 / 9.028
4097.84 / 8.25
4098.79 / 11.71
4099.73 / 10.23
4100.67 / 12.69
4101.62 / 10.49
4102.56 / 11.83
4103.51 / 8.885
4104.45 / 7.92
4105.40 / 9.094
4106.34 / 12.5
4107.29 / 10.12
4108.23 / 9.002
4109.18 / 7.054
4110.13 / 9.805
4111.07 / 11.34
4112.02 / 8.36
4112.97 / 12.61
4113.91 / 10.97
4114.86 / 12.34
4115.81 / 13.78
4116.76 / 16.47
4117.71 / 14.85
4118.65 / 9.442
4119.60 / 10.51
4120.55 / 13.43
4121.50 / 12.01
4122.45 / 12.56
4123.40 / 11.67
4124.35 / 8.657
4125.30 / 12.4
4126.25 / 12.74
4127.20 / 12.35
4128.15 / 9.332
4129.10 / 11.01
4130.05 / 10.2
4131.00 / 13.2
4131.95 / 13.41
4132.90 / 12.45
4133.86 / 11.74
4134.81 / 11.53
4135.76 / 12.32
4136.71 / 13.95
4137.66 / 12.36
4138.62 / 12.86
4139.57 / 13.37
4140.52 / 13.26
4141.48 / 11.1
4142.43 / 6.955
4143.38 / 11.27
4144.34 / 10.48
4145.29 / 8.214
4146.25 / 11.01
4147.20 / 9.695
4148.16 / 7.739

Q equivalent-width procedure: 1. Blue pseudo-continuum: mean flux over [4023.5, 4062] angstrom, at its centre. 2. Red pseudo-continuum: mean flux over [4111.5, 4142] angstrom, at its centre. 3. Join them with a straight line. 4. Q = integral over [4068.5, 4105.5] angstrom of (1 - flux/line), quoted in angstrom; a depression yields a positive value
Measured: 2.79 angstrom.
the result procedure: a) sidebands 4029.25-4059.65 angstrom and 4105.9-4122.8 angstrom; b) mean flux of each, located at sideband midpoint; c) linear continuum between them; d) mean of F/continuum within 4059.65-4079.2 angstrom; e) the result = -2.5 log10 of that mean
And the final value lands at 0.063 mag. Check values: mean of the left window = 12.3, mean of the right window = 11.5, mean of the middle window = 11.3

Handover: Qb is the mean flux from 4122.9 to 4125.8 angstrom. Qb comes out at 10.9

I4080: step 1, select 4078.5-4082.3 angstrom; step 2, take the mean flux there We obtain 11.2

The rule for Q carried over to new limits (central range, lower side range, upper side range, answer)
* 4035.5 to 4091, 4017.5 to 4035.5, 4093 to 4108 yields -2.1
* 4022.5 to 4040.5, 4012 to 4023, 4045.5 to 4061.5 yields 1.4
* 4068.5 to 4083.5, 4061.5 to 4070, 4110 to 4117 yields -0.4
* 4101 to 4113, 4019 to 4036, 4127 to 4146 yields 1.9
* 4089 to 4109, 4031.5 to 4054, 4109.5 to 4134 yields 2.6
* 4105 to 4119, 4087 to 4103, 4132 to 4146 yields -0.1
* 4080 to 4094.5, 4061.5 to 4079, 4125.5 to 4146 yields 0.0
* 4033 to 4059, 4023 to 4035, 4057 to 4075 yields -0.8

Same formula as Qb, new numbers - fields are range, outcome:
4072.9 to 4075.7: 11.2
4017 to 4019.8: 14.4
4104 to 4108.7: 9.74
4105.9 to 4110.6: 9.67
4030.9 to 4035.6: 13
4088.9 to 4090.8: 10.1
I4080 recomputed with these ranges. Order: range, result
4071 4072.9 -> 10.9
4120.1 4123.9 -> 12.4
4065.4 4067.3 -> 10.8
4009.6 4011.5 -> 12.5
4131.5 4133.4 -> 12.9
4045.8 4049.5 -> 11.8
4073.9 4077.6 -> 12.2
